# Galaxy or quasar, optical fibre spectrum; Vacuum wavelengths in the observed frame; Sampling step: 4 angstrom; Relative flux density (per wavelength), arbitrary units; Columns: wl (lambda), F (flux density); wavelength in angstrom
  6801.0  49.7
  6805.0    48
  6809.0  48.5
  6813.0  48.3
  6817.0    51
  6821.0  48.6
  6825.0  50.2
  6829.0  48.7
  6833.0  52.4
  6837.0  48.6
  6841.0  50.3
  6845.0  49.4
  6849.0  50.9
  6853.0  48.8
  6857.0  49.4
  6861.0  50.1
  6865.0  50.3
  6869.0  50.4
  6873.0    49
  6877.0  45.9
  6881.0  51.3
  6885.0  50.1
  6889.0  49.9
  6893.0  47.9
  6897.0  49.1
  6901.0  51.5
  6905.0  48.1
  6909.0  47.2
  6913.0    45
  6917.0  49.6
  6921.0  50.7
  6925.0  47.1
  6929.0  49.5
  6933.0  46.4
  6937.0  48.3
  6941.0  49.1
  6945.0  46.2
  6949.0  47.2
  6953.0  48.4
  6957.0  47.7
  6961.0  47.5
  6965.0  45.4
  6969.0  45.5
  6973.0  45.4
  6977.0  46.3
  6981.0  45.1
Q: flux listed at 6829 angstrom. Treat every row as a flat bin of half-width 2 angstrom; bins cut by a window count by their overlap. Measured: 48.7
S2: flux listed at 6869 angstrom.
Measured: 50.4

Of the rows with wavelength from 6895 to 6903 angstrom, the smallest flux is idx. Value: 49.1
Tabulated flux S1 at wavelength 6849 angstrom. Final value 50.9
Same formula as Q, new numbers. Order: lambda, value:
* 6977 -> 46.3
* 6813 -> 48.3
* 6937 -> 48.3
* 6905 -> 48.1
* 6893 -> 47.9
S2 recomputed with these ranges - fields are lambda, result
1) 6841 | 50.3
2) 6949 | 47.2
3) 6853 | 48.8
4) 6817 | 51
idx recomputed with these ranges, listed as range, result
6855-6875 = 49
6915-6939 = 46.4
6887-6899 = 47.9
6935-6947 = 46.2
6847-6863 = 48.8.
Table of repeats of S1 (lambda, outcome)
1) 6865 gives 50.3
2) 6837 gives 48.6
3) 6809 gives 48.5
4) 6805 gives 48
